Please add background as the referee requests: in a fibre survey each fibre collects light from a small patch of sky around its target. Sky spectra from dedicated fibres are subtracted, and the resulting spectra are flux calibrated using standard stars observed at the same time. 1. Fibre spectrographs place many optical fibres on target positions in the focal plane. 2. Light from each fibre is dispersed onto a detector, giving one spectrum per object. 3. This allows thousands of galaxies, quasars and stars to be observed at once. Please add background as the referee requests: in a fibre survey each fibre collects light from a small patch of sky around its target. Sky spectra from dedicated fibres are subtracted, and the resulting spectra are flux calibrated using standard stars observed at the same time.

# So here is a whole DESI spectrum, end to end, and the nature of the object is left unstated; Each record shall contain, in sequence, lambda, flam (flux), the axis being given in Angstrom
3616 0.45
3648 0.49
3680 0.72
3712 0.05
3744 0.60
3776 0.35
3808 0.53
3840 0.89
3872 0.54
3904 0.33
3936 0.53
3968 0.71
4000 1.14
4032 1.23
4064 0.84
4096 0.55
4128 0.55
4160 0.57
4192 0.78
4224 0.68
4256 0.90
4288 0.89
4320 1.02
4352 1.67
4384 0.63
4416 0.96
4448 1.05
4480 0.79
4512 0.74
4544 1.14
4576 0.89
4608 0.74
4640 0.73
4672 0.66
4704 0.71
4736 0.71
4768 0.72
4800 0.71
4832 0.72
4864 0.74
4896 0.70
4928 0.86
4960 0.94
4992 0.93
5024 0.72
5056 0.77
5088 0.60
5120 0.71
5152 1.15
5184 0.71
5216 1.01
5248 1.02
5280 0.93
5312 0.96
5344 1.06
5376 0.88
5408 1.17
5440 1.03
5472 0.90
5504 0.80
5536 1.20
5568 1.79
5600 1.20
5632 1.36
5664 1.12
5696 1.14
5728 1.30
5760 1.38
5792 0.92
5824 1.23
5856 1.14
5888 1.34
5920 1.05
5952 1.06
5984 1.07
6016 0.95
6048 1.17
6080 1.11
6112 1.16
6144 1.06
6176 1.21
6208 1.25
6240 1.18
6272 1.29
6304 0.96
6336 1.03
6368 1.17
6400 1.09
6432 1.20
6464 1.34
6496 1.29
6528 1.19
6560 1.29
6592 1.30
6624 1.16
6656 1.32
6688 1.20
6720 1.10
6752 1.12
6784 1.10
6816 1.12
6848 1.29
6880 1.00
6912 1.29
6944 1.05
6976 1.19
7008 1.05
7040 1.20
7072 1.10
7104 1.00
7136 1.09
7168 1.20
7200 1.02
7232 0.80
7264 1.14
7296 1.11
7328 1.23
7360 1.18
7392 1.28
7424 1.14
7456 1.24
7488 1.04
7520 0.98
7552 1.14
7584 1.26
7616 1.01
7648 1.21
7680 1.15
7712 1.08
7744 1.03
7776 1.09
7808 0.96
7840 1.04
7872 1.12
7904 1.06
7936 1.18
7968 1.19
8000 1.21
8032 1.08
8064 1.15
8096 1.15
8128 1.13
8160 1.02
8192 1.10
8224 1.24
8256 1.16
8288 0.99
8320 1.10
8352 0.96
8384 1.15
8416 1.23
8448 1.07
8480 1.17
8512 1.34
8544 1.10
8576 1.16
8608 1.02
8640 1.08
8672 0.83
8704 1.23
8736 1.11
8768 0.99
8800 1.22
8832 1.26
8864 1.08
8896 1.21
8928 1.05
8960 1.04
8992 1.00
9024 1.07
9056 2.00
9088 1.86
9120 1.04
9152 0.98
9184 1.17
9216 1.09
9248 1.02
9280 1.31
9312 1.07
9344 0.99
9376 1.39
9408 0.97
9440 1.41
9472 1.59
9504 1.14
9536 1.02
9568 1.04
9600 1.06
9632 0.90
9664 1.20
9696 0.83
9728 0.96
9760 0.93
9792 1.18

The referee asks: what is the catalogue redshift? 0.38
